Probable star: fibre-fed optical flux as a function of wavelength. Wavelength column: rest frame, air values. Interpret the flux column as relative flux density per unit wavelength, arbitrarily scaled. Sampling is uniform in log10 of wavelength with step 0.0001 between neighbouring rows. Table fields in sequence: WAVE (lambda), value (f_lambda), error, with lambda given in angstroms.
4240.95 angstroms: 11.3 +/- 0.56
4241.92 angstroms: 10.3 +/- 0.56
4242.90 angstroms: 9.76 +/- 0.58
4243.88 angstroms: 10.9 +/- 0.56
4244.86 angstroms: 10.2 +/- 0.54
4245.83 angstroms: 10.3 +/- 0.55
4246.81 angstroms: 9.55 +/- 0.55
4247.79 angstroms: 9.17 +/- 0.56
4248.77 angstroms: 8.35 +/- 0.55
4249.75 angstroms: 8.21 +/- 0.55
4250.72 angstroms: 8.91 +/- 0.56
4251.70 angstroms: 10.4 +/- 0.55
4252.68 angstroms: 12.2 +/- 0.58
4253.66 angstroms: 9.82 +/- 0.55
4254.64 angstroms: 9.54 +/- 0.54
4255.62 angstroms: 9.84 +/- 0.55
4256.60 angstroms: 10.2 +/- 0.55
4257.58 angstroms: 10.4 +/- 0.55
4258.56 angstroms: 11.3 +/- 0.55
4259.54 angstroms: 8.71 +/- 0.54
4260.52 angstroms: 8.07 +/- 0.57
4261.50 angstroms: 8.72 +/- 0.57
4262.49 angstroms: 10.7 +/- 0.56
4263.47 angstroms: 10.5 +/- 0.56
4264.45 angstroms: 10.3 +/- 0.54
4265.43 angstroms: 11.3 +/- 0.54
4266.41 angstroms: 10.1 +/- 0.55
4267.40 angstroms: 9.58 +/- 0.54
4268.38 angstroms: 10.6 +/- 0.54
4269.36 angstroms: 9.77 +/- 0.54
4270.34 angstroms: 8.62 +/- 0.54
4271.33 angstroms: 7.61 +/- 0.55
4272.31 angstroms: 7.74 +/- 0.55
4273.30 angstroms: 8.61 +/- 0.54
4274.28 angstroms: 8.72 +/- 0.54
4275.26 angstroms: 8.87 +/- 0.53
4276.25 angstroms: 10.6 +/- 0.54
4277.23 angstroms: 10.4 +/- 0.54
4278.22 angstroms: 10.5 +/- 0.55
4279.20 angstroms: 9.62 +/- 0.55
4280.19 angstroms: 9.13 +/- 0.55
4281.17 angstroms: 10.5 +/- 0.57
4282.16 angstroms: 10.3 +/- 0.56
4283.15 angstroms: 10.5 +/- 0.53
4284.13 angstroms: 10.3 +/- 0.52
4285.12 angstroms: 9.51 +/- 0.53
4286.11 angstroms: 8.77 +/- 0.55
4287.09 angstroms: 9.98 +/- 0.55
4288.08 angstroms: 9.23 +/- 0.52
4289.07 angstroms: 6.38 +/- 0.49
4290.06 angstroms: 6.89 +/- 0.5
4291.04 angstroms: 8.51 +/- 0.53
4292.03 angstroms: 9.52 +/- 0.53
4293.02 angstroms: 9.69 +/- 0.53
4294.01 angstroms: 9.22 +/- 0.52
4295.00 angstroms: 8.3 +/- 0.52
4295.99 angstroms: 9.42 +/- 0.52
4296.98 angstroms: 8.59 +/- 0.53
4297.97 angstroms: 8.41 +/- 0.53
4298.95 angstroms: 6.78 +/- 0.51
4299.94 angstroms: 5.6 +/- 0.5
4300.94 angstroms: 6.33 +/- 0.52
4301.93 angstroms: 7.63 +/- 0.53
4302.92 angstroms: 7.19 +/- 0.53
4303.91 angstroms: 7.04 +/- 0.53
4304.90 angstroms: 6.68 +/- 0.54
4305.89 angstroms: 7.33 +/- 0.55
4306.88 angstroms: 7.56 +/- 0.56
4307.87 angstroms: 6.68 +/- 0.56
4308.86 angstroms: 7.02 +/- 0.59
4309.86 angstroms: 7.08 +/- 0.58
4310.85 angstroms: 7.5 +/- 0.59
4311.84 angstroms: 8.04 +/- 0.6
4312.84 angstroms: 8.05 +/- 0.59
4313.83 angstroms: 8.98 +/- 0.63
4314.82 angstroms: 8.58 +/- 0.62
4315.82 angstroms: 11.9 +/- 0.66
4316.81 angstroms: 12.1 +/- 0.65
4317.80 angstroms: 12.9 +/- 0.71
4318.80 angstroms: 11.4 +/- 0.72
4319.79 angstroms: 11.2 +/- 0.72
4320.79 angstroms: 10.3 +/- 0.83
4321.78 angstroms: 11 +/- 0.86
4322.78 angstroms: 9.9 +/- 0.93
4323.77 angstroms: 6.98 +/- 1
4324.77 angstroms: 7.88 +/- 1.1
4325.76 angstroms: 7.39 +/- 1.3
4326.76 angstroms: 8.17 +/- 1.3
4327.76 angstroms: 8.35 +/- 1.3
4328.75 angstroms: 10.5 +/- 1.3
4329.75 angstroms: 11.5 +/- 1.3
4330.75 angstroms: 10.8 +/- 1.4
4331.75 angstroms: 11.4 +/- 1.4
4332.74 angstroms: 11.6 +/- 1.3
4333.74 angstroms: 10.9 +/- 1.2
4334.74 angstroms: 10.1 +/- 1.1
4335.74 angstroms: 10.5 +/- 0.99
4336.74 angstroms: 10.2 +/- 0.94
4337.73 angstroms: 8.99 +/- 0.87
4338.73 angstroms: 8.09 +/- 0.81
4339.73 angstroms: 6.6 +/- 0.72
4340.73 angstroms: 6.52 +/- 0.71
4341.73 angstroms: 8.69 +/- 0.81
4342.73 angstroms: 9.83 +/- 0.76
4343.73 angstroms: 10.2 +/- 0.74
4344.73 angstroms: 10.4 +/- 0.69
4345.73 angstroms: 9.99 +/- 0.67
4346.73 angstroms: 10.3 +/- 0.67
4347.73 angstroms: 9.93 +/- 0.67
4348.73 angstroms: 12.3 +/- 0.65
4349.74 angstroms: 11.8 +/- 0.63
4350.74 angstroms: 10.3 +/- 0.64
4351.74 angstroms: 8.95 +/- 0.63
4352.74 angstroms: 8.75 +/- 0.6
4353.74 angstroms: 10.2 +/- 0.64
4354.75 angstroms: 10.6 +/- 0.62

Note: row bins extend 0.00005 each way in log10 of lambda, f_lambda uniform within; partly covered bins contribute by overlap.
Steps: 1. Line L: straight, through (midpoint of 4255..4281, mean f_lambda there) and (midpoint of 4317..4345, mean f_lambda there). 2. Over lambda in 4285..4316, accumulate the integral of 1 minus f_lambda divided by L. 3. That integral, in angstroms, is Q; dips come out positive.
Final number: 5.4 angstroms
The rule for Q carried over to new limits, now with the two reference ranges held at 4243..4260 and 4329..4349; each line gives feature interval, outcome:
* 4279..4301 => 2.5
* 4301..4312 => 3.0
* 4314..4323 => -1.0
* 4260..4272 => 0.3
